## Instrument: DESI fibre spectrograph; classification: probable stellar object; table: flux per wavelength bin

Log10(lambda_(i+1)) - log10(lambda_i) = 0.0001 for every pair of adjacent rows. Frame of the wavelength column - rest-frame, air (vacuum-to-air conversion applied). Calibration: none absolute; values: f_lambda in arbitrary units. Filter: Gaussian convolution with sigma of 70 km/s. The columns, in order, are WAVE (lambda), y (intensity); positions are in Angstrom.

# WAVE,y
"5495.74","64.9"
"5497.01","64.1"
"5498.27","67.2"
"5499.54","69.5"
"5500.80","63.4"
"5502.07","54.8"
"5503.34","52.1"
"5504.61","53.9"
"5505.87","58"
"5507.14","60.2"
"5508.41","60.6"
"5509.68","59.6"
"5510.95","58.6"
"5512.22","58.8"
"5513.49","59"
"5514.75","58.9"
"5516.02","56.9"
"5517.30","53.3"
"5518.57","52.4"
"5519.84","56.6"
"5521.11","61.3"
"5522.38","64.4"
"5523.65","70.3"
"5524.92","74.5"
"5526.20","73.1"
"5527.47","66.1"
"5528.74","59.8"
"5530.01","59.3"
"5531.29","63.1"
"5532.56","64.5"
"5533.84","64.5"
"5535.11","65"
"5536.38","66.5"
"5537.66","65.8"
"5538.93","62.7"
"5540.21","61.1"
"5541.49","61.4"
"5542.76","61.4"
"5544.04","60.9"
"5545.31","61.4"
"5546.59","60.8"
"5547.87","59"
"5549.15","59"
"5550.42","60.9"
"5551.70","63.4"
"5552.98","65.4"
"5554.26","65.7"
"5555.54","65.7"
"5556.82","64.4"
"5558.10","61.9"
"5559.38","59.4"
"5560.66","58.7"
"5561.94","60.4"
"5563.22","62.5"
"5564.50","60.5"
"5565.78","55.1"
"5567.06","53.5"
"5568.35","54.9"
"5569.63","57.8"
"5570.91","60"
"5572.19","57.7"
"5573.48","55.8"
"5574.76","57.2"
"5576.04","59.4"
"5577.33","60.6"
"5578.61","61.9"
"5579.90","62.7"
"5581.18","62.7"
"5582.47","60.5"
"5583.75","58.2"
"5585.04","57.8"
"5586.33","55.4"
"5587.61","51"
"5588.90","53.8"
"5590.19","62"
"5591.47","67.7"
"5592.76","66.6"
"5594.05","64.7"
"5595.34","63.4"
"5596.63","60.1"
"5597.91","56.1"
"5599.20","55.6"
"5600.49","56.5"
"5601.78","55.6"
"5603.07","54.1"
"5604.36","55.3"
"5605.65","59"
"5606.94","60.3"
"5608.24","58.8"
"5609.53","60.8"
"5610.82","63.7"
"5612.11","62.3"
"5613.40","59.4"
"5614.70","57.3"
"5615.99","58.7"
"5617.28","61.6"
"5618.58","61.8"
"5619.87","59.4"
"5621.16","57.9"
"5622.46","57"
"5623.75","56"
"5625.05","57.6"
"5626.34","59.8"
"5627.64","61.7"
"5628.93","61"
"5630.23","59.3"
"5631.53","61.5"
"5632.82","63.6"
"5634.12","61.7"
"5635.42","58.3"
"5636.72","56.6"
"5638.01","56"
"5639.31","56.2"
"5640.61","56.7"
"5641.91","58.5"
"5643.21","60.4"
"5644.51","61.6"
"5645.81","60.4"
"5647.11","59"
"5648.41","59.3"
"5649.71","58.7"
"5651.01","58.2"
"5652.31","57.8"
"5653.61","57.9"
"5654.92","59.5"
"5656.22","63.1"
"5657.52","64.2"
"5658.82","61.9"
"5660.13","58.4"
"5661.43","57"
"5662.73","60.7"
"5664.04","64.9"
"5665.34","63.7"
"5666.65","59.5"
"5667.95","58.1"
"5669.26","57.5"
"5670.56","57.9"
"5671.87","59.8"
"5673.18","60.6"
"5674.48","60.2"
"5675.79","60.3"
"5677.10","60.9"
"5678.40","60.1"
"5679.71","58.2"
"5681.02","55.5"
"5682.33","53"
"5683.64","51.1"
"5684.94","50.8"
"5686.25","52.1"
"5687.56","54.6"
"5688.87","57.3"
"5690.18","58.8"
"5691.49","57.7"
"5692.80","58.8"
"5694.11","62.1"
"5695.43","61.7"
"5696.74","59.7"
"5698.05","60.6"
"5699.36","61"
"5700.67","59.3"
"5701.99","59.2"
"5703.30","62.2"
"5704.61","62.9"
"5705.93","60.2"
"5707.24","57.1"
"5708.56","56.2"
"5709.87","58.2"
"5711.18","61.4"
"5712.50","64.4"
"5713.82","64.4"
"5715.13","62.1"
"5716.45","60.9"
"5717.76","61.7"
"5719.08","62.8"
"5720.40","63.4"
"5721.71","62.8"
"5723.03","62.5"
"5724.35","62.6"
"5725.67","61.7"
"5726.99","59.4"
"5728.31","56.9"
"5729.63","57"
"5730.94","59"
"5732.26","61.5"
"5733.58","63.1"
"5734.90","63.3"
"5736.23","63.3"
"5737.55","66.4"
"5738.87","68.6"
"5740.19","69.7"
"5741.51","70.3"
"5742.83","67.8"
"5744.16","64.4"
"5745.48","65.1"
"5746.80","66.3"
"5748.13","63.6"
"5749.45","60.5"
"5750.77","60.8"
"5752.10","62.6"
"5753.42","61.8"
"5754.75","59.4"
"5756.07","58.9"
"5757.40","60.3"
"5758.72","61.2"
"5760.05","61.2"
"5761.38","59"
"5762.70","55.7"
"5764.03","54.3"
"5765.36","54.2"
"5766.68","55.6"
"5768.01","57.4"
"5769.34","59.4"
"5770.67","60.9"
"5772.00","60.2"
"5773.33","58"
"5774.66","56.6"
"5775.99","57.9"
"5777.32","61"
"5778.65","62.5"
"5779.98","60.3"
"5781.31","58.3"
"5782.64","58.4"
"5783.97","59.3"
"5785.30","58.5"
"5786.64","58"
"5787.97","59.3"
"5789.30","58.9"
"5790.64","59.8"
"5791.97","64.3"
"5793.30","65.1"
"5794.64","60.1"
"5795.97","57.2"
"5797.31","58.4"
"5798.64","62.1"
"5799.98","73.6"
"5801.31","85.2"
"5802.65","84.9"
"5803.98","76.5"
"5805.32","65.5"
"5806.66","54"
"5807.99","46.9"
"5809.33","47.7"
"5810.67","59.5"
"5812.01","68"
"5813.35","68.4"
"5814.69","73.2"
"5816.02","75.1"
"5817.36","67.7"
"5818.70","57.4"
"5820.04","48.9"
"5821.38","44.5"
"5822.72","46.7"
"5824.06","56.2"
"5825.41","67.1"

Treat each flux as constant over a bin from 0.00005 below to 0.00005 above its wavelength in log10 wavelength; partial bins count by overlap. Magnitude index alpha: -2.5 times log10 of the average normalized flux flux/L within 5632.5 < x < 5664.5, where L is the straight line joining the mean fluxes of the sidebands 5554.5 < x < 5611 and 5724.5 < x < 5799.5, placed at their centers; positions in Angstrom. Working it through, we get 0.006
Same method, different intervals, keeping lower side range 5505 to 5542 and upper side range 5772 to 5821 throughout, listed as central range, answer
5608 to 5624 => 0.04 mag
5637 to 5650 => 0.06 mag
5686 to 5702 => 0.06 mag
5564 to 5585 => 0.06 mag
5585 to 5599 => 0.04 mag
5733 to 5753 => -0.05 mag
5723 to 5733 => 0.04 mag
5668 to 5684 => 0.07 mag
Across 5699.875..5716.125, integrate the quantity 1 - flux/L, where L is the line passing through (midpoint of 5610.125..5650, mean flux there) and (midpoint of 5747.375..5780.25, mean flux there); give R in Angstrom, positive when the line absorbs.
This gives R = -0.3 Angstrom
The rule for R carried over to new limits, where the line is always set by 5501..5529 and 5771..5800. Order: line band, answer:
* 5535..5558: -1.0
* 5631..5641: 0.2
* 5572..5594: 0.2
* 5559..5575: 0.6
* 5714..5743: -1.4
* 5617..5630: 0.2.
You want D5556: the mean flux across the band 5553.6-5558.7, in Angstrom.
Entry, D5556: 64.4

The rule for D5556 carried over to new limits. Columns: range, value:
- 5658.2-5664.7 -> 60.6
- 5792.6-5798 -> 60.3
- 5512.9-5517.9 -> 57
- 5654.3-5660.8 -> 61.5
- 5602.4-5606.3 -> 56.2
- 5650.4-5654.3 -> 57.9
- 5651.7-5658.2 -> 60.5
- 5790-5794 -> 63.1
